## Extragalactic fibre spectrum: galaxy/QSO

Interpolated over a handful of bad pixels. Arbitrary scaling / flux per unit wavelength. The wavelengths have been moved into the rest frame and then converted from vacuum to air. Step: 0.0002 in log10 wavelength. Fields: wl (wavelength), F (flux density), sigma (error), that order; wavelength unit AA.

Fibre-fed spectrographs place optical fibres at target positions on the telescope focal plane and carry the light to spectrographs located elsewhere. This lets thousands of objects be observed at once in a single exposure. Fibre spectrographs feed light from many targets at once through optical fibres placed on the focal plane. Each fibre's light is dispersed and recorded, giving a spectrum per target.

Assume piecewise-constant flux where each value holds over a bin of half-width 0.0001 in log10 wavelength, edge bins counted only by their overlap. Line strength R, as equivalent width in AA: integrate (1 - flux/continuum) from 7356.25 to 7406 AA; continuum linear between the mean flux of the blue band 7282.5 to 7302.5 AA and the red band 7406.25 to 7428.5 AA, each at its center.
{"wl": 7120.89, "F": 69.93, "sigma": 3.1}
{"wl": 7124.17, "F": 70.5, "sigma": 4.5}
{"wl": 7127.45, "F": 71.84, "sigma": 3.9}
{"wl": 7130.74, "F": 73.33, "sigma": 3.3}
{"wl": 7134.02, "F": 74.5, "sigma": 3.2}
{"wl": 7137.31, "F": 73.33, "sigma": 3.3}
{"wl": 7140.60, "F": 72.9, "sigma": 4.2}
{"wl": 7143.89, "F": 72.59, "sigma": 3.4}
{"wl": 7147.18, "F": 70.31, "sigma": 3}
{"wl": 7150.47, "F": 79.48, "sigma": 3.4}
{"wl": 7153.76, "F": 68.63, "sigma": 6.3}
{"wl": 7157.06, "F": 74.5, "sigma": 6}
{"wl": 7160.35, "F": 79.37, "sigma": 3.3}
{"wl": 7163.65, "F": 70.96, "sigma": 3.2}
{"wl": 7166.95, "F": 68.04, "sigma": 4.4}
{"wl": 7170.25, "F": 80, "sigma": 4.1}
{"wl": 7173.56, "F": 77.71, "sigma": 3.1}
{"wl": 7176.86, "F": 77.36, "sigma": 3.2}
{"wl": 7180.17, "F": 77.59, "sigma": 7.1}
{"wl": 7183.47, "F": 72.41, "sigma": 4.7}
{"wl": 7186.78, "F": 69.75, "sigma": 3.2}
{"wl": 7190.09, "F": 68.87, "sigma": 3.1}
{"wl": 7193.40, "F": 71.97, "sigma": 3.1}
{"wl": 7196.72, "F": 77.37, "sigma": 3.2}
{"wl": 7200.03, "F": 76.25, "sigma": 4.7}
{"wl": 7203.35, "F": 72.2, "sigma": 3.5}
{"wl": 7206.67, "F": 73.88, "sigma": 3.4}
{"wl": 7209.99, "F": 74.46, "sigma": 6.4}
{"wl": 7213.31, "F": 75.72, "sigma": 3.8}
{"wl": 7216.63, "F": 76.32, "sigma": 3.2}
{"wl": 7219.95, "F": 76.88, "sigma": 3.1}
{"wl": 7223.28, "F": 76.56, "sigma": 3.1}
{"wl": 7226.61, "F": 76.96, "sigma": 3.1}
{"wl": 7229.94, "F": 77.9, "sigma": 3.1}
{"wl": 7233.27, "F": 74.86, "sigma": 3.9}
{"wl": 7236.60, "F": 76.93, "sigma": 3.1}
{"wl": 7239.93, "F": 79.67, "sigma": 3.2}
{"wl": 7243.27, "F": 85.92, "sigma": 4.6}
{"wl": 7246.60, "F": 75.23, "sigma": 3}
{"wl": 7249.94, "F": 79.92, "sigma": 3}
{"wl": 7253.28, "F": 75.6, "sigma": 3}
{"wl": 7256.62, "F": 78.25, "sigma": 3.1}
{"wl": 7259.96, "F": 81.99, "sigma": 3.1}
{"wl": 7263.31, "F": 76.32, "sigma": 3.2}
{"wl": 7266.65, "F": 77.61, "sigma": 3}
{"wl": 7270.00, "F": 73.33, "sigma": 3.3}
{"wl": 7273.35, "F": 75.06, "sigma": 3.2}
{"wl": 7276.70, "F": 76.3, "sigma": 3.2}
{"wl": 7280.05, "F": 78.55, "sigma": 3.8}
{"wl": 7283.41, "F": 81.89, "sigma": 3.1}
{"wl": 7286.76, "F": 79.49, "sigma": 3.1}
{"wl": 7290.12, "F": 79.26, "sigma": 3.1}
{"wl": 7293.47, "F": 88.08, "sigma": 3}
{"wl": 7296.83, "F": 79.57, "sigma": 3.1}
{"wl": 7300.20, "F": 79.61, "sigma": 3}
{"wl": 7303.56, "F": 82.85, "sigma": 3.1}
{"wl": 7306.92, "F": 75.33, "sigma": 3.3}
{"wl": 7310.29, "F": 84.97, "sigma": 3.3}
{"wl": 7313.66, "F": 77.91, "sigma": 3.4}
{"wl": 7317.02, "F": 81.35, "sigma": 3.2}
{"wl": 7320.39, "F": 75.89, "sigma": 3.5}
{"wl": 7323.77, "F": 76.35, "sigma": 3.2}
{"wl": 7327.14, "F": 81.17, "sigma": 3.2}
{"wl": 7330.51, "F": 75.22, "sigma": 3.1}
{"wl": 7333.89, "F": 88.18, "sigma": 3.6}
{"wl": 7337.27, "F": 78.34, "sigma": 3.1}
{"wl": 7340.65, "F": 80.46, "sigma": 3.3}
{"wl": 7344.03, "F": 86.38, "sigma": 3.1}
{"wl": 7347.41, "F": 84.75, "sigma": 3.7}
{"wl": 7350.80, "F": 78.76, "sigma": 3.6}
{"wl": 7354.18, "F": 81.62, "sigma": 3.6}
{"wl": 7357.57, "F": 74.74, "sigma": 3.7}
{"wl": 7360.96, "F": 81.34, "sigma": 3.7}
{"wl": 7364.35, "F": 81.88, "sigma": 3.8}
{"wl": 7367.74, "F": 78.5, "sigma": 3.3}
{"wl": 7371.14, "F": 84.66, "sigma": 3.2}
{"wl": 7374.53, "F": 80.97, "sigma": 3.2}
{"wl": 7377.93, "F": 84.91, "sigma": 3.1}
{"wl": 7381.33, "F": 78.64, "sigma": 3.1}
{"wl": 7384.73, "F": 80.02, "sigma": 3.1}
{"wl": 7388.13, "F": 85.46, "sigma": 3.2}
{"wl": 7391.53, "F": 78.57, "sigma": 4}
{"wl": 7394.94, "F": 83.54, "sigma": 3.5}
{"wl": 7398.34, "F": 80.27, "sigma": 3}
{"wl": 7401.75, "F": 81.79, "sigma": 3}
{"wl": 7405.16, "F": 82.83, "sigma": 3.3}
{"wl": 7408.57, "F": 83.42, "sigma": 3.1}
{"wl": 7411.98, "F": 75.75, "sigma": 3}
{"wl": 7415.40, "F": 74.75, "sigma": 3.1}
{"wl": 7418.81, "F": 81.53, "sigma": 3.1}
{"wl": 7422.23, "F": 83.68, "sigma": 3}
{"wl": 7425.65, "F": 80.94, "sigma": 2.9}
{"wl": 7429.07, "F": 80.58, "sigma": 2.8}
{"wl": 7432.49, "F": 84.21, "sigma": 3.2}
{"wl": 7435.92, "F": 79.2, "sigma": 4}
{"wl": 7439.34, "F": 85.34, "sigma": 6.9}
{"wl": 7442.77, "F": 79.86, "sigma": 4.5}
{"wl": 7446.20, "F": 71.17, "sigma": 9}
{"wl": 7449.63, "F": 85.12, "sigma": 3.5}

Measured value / -0.5 AA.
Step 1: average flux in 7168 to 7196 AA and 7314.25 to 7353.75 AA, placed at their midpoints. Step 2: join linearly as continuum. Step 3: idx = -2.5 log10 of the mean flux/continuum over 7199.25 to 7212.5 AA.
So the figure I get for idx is 0.018 mag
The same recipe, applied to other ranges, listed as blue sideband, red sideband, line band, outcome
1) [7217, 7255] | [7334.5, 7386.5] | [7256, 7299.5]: 0.00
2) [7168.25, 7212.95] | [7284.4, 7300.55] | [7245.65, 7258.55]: 0.02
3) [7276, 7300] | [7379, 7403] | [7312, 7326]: 0.04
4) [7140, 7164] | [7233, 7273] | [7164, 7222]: 0.02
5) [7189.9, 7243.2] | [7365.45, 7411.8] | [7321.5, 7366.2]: -0.01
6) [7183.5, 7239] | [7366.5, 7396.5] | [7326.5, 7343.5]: -0.02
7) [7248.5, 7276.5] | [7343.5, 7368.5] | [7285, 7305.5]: -0.04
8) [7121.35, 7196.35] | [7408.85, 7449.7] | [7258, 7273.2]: -0.01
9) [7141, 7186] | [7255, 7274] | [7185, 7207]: 0.04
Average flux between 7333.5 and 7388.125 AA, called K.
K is 81.5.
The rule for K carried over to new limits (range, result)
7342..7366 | 81.3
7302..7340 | 79.8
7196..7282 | 76.9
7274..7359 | 80.2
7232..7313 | 79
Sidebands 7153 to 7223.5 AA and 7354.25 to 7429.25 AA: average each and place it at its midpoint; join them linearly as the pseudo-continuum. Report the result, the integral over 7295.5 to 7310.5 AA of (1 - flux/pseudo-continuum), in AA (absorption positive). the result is -0.4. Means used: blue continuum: 74.4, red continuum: 80.9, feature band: 80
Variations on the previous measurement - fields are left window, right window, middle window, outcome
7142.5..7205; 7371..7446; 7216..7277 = -1.05 AA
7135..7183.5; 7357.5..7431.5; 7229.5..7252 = -0.56 AA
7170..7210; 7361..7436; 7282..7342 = -1.48 AA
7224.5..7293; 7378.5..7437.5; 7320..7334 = 0.14 AA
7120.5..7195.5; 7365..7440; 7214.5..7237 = -0.31 AA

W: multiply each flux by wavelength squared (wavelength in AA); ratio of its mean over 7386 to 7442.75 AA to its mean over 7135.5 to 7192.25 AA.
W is 1.18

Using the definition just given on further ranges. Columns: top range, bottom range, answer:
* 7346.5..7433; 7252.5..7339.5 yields 1.05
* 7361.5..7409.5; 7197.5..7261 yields 1.11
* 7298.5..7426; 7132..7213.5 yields 1.15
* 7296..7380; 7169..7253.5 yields 1.10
